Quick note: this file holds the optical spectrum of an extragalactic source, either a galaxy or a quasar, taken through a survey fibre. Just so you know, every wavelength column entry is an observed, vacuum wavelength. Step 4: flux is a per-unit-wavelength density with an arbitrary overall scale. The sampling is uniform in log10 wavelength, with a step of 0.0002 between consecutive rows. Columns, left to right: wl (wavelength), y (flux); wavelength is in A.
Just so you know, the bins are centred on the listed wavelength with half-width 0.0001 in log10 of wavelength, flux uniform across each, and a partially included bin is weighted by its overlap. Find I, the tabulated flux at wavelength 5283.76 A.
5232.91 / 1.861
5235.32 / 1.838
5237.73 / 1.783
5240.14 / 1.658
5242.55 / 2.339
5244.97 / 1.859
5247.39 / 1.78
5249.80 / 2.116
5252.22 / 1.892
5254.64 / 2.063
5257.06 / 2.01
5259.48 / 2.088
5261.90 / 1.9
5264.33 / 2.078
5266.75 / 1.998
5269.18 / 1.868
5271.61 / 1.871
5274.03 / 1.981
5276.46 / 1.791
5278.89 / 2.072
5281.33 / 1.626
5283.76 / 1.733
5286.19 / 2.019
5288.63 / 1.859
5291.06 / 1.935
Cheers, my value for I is 1.733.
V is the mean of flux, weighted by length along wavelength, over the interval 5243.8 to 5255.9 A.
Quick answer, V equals 1.94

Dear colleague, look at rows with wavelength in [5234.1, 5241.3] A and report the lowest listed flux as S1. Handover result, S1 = 1.658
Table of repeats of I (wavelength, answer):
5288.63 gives 1.859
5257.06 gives 2.01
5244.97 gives 1.859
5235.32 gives 1.838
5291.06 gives 1.935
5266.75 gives 1.998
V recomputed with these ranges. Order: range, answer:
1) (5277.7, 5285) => 1.81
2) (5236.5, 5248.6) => 1.88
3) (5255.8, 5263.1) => 2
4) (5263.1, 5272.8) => 1.95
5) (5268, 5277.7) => 1.88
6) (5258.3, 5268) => 2.01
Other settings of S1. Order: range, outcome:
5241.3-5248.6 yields 1.78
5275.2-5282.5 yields 1.626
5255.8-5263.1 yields 1.9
